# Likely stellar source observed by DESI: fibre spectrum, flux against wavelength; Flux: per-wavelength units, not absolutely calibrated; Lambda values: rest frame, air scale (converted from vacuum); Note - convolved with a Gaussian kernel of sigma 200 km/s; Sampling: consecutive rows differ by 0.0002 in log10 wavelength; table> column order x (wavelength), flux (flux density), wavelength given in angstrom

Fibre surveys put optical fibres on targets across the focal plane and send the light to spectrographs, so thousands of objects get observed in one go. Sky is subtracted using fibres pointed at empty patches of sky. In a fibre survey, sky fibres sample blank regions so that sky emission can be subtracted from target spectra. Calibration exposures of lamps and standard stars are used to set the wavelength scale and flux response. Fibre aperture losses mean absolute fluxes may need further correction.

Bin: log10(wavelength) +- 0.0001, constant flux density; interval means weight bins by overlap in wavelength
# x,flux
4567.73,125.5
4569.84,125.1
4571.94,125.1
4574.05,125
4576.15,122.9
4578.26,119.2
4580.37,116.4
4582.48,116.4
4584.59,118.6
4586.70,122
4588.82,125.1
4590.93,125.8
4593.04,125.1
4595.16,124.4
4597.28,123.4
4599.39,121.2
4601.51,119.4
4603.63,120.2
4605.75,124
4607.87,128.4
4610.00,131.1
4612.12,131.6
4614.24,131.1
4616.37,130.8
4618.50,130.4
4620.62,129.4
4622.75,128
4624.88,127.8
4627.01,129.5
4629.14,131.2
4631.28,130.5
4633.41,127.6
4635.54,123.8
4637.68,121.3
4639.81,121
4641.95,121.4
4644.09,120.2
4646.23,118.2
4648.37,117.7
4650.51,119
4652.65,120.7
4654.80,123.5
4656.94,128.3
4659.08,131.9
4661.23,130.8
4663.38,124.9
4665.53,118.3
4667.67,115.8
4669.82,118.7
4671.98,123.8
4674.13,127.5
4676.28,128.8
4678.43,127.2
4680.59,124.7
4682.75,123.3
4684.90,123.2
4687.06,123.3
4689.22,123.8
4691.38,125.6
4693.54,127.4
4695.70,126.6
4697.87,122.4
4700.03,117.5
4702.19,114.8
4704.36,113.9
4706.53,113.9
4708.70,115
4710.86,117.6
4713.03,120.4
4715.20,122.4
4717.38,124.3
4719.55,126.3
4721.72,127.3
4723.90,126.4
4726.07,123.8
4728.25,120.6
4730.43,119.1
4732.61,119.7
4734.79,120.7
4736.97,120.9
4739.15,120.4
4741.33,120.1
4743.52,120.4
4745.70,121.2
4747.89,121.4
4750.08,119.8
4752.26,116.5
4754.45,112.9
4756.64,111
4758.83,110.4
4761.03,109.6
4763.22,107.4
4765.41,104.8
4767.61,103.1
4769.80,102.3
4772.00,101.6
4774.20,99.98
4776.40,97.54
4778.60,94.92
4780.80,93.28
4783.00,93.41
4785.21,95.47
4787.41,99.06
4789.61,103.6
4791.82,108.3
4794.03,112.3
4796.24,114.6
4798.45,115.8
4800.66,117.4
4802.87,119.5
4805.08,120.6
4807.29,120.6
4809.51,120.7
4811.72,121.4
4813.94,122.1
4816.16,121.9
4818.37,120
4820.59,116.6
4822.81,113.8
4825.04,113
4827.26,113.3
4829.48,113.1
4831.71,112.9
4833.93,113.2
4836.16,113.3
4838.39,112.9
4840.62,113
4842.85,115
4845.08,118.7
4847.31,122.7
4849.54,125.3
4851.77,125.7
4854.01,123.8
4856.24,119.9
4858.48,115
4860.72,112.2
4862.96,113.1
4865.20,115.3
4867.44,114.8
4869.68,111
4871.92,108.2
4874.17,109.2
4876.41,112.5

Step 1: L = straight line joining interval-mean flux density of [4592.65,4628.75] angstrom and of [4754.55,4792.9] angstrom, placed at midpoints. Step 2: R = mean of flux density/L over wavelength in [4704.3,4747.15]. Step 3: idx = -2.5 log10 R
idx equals -0.107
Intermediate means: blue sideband 127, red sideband 102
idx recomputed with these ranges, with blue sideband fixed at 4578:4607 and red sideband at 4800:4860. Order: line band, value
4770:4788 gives 0.22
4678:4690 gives -0.03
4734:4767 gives 0.03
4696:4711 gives 0.03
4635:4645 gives 0.00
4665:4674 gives 0.00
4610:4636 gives -0.07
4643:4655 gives 0.01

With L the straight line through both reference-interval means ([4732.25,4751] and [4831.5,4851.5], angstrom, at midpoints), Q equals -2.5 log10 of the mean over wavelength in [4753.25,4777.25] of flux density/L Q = 0.14 mag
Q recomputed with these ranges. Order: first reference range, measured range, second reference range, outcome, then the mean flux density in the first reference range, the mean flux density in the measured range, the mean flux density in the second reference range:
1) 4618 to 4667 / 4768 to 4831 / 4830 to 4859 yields 0.09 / 125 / 110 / 118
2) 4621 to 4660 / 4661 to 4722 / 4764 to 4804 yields -0.04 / 125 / 122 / 104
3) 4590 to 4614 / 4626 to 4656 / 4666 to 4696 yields 0.01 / 125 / 123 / 124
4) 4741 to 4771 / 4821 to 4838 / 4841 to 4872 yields 0.03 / 113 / 113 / 117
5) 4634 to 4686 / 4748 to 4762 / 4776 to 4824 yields 0.01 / 123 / 114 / 111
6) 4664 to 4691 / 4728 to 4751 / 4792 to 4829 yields 0.00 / 123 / 120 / 117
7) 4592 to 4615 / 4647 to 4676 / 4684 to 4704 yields 0.00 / 125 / 123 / 122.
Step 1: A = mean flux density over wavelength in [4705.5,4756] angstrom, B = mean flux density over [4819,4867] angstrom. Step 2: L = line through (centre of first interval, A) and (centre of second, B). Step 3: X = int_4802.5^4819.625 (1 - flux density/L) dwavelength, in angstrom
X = -0.5 angstrom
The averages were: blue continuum 120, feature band 121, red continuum 116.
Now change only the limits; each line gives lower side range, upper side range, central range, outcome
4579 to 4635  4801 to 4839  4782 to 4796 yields 1.83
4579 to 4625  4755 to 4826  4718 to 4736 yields -1.29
